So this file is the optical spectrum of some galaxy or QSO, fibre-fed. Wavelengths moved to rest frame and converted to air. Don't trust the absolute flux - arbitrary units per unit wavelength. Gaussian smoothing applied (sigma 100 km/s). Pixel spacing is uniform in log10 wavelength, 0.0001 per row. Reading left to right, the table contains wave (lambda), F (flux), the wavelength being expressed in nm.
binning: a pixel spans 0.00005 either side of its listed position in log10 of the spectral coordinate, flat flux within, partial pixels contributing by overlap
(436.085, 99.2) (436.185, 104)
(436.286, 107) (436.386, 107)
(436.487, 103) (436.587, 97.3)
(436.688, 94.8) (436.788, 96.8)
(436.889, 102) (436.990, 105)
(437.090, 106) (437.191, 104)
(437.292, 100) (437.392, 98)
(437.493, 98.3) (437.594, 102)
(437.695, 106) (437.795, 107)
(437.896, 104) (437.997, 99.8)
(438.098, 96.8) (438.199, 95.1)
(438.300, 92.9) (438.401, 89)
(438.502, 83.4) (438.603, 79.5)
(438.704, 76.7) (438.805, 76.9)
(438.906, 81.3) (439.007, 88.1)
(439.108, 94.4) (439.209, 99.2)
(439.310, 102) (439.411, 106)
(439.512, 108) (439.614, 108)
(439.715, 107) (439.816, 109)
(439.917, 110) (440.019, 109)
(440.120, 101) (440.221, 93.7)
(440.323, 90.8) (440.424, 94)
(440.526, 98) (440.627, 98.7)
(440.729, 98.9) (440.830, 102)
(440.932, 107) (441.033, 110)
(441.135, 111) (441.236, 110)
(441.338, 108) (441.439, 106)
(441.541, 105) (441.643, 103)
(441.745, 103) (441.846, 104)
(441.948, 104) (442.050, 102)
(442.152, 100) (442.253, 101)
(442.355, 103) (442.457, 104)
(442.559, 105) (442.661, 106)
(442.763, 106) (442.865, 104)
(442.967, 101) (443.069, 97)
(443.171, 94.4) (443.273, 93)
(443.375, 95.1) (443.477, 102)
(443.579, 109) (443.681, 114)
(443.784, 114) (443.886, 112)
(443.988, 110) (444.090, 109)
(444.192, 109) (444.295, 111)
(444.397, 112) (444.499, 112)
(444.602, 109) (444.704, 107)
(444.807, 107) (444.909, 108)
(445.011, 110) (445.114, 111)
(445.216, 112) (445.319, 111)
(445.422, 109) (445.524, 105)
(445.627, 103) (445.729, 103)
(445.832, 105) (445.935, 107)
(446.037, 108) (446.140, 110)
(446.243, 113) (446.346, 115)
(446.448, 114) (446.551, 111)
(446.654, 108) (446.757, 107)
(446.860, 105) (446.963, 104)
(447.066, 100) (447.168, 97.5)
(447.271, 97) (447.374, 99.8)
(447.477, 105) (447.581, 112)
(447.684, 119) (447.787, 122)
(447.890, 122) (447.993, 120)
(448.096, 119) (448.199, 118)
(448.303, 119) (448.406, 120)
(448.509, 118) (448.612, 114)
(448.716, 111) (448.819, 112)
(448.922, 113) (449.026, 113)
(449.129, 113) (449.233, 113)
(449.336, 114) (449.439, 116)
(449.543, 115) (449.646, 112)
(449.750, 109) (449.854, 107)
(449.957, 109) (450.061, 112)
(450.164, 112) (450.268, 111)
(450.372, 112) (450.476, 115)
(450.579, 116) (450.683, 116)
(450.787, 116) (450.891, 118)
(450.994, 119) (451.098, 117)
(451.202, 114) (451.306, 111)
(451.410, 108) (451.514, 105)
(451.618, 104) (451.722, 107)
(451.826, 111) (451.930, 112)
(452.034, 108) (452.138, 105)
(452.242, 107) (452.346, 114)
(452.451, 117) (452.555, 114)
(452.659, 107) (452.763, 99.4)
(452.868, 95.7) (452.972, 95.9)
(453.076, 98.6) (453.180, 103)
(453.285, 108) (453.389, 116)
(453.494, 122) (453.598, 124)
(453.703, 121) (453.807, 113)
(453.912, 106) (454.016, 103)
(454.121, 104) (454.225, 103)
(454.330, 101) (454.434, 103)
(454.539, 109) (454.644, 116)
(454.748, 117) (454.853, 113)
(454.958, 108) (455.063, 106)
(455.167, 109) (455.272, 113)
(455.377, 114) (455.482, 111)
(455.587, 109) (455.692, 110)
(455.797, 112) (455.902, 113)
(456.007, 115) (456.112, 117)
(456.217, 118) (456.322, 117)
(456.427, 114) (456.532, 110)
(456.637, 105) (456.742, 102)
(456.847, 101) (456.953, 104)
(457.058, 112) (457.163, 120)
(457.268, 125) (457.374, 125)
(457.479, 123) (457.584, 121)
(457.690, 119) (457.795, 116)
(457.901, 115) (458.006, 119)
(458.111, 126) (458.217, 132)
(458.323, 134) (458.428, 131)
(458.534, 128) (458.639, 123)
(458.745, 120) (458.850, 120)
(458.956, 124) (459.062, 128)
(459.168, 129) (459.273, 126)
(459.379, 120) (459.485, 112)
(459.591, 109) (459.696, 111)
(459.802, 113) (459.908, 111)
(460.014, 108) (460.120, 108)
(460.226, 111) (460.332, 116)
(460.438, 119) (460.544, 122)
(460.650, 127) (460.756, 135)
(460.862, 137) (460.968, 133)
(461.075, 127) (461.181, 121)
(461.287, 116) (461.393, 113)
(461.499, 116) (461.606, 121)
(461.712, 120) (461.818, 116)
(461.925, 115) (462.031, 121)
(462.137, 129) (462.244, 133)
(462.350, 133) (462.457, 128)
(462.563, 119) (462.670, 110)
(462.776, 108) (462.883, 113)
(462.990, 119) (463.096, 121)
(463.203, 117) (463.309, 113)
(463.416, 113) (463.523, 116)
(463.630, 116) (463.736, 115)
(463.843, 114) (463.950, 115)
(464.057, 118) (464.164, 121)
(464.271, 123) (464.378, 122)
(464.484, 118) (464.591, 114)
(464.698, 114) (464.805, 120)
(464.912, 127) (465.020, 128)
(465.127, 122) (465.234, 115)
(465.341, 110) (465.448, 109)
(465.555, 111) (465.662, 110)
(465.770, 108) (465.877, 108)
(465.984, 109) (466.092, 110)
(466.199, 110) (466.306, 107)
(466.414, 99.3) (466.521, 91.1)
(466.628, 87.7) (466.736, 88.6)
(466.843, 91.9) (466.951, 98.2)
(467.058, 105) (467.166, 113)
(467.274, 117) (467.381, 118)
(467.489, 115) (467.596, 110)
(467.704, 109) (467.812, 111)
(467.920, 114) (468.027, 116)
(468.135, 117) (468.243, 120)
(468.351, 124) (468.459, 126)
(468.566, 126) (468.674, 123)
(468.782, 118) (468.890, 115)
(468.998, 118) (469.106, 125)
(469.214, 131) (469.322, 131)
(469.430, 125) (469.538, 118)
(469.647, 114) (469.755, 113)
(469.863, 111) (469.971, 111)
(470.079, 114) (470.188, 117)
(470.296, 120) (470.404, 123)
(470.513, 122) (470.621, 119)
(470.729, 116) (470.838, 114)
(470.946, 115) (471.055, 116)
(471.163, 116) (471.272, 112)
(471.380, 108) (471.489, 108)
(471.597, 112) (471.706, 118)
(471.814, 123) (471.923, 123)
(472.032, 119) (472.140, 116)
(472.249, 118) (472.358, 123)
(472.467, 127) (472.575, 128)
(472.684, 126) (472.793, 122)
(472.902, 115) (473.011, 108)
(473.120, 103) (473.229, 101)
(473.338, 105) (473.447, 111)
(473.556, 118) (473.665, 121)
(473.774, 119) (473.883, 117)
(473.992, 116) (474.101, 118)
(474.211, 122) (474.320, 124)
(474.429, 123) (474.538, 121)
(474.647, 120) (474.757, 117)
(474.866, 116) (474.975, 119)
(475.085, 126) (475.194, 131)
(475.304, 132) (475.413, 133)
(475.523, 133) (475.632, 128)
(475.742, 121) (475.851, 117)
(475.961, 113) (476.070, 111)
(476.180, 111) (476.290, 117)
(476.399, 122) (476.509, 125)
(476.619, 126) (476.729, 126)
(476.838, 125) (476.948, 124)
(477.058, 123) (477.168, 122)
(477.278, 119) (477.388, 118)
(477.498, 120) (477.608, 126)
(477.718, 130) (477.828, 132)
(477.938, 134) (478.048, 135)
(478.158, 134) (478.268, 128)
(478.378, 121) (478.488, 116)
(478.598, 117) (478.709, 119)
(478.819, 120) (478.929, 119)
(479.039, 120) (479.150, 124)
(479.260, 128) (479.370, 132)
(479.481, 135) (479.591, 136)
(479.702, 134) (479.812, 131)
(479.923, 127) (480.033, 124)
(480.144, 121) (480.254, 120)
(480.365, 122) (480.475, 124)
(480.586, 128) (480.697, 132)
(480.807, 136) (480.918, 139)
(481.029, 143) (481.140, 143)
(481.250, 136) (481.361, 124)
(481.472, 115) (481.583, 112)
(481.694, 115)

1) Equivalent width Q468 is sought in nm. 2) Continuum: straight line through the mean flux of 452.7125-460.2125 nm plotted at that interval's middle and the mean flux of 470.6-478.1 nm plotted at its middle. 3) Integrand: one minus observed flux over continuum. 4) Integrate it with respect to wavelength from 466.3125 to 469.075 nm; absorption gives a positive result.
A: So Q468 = 0.16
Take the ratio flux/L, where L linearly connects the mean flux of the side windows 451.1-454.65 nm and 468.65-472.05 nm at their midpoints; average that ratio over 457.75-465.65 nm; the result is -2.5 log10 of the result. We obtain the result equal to -0.06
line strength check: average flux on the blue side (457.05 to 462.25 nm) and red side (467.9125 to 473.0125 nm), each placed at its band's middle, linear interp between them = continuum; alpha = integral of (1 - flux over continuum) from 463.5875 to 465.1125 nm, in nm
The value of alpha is 0.01 nm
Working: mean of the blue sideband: 121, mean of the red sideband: 119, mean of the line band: 119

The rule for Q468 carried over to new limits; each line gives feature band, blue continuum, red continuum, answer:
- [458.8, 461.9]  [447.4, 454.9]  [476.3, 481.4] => -0.076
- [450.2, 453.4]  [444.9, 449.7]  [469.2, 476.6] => 0.076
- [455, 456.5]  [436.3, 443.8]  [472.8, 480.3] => -0.039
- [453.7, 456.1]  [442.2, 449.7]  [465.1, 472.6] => 0.027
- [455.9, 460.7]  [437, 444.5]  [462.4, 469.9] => -0.322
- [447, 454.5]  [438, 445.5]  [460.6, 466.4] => -0.142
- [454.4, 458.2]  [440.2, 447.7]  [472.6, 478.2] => -0.073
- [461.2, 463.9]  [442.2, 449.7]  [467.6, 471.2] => -0.061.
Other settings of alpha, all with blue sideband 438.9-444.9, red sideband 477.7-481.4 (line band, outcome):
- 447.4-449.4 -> -0.13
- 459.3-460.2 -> 0.03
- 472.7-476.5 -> 0.20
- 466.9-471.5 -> 0.19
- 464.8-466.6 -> 0.13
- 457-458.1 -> -0.05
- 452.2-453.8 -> 0.02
